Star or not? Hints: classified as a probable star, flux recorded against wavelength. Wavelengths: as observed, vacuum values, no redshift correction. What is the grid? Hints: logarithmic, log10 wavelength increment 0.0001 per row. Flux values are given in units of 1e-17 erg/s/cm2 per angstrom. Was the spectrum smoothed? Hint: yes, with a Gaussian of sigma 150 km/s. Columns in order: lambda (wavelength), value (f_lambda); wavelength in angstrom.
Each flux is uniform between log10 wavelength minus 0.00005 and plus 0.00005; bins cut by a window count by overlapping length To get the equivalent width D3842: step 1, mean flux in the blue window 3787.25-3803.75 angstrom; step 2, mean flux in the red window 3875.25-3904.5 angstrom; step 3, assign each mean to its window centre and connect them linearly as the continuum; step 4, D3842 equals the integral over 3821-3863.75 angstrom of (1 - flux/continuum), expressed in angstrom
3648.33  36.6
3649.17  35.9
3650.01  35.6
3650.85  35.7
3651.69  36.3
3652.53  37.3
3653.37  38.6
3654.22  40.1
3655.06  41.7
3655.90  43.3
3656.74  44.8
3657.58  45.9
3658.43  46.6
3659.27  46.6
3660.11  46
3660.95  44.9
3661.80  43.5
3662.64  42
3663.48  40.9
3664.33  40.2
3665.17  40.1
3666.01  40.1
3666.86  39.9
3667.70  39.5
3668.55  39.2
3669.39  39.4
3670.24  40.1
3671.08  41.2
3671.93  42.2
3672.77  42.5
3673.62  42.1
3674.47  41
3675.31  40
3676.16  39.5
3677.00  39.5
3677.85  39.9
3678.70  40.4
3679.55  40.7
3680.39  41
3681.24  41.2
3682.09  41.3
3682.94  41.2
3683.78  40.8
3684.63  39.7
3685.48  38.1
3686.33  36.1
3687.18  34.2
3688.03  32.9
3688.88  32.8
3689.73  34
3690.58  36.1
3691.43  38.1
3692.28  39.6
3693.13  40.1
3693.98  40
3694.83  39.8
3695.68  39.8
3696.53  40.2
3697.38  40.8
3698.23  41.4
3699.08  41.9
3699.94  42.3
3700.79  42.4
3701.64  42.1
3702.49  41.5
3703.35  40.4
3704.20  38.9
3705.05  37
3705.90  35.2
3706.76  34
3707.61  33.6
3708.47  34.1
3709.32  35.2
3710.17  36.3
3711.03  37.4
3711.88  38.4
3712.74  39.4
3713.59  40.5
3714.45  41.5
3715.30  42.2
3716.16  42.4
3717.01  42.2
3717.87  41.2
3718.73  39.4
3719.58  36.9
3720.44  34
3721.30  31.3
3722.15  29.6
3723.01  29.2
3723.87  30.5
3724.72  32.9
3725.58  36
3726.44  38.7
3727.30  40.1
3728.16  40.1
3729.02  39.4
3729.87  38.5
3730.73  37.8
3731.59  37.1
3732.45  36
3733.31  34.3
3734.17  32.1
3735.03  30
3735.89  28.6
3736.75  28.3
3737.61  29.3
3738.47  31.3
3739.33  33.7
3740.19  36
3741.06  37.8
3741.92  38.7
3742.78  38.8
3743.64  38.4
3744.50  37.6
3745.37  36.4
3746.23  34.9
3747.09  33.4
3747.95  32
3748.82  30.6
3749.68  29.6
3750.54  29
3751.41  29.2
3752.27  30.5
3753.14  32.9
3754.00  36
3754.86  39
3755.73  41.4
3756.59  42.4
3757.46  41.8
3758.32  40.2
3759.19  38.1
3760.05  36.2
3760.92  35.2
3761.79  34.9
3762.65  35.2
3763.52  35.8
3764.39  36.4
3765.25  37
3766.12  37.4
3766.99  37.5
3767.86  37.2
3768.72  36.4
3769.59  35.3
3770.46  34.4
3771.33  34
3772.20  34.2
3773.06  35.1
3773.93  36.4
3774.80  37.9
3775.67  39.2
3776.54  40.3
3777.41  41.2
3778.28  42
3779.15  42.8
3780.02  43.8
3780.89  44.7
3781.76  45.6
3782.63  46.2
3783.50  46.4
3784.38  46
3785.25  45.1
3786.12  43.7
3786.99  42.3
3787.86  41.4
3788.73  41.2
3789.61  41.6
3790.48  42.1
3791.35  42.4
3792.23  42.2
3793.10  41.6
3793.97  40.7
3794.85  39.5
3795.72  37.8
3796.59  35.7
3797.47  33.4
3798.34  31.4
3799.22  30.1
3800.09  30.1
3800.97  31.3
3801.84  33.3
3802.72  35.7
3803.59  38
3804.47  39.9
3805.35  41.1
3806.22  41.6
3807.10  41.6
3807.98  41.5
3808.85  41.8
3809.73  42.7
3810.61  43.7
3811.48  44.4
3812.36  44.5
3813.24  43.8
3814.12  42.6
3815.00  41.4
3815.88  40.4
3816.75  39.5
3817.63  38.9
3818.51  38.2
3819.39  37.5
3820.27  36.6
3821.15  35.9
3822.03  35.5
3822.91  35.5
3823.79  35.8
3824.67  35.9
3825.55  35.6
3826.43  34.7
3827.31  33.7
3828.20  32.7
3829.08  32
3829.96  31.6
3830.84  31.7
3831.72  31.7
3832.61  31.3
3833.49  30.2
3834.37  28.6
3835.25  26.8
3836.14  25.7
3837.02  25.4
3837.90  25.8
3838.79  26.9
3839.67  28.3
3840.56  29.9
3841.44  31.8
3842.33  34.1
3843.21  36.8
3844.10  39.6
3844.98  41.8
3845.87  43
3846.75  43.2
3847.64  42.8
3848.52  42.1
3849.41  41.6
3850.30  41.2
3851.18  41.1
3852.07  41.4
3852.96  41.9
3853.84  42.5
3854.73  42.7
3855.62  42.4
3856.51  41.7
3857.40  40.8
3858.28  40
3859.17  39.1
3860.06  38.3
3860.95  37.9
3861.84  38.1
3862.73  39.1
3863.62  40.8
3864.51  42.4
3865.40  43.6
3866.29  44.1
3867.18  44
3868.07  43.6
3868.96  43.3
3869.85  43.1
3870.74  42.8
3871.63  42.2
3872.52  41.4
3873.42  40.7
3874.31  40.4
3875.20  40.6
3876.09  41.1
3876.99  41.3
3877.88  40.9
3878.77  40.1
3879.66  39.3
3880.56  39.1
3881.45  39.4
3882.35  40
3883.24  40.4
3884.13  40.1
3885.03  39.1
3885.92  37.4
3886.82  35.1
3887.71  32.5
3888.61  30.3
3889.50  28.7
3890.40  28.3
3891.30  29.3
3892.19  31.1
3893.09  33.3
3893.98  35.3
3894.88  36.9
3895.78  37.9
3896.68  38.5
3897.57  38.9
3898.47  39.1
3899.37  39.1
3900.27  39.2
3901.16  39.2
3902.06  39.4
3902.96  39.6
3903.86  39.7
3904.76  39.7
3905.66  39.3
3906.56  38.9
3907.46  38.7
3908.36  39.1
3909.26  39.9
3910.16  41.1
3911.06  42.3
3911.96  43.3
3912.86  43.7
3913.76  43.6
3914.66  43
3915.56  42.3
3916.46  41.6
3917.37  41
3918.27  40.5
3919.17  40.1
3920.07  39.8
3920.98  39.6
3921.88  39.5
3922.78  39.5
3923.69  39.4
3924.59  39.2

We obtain 1.46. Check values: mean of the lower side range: 37.4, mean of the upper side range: 37.2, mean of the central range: 36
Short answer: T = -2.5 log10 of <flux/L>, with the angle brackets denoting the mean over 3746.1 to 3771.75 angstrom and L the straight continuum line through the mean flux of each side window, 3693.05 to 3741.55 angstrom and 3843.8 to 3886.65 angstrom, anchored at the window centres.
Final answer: 0.08 mag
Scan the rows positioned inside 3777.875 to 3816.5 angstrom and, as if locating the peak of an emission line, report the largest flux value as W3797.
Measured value 46.4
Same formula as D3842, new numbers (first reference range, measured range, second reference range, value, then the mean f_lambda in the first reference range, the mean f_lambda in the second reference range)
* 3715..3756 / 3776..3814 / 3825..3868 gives -4.9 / 35.1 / 36.8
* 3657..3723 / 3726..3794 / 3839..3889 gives 3.5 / 39.5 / 39.8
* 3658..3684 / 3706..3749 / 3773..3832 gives 4.9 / 41.4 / 39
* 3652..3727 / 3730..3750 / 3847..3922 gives 2.7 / 39.3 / 39.7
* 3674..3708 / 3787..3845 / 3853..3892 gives 4.4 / 39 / 39.5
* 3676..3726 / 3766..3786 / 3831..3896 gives -1.2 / 38.1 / 37.6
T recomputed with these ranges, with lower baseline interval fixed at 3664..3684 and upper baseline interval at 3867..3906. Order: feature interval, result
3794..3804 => 0.14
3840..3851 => 0.00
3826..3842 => 0.28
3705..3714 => 0.11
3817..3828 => 0.08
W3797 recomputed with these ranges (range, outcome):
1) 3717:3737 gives 42.2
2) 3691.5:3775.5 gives 42.4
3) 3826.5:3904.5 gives 44.1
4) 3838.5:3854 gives 43.2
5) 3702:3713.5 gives 41.5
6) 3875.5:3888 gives 41.3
